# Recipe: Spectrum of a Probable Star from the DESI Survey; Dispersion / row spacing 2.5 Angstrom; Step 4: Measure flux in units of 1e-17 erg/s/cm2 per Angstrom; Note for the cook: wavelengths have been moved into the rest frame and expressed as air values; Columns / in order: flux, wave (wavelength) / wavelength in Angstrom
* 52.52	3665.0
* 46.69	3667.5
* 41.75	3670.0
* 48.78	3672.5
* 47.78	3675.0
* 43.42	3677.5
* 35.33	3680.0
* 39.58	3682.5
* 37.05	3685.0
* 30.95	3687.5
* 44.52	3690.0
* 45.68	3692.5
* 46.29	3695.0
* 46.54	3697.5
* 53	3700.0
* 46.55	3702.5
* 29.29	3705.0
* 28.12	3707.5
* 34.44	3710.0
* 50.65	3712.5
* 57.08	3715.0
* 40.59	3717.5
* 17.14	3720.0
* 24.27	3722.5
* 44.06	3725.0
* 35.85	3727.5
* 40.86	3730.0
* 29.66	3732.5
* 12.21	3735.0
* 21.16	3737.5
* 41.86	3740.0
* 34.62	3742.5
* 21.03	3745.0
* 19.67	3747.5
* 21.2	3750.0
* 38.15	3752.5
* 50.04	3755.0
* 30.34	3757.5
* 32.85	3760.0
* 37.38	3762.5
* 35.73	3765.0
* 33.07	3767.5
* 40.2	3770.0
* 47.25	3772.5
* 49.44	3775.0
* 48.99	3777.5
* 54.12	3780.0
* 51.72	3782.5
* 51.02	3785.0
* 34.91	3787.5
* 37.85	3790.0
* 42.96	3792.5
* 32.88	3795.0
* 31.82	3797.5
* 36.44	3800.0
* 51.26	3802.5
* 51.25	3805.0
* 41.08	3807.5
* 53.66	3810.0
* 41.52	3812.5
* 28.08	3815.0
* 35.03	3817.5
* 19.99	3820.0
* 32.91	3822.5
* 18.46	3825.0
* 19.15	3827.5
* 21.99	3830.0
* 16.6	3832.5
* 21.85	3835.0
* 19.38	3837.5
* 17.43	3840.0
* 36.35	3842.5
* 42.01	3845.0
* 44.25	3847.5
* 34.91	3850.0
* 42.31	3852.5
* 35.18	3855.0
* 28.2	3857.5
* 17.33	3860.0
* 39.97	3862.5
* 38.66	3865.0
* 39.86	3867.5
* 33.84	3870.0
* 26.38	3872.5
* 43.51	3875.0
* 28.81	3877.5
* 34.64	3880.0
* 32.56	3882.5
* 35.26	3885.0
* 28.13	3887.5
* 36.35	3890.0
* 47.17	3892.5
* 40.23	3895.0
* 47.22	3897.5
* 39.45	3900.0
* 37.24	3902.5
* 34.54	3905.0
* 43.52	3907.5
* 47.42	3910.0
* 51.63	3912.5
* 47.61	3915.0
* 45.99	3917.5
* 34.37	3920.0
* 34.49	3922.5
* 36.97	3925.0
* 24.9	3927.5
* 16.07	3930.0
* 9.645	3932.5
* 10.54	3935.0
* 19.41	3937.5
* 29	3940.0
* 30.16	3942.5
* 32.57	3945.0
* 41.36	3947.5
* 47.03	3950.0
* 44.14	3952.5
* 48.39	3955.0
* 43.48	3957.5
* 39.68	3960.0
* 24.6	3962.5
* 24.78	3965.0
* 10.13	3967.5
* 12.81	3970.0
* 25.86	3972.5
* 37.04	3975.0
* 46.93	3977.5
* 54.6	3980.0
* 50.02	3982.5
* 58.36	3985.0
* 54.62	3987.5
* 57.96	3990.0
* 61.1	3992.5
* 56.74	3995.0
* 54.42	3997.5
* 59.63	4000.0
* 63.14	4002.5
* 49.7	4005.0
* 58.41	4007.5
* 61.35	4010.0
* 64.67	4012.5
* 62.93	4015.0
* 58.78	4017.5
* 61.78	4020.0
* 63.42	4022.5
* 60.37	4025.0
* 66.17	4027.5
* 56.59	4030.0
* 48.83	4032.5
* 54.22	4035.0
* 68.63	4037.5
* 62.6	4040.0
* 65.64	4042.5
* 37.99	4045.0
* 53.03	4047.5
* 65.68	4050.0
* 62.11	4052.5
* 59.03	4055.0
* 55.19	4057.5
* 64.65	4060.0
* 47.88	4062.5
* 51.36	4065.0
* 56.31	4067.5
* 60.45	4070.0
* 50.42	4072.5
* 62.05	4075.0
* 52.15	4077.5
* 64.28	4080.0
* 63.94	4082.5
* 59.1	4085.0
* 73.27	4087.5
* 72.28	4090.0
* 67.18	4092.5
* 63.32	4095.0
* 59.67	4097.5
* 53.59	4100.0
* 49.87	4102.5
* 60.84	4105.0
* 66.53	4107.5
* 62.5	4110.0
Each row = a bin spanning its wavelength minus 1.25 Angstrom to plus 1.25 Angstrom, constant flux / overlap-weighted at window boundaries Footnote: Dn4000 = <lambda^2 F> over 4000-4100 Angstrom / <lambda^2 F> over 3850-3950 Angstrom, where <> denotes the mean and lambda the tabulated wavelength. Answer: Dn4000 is 1.86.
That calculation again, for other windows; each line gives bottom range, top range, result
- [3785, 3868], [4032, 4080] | 1.90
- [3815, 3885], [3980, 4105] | 2.13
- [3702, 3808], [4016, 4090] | 1.84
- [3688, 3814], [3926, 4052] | 1.36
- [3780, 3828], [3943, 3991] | 1.13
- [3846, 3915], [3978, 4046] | 1.66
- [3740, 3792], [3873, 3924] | 1.09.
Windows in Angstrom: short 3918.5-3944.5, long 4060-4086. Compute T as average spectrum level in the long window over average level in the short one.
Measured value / 2.29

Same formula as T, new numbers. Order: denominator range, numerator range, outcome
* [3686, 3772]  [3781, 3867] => 0.96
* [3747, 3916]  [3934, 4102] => 1.41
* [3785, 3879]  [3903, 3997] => 1.12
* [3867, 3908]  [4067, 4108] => 1.65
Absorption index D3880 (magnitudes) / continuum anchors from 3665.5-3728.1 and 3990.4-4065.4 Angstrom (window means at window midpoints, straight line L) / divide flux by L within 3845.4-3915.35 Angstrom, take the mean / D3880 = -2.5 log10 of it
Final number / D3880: 0.324 mag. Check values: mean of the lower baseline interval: 40.8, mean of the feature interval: 37.6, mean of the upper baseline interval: 58.6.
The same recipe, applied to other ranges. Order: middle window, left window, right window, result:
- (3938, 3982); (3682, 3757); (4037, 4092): 0.441 mag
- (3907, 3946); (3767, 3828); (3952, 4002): 0.308 mag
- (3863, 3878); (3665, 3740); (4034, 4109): 0.326 mag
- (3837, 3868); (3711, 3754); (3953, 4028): 0.197 mag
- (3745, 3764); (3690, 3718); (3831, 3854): 0.205 mag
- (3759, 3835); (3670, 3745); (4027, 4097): 0.154 mag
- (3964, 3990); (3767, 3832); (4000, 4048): 0.383 mag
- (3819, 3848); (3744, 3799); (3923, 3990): 0.403 mag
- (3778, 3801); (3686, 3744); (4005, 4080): 0.001 mag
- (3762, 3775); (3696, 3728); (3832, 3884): -0.095 mag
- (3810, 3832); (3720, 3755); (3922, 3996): 0.139 mag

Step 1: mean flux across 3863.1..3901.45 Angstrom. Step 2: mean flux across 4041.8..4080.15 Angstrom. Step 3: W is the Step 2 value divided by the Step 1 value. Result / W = 1.53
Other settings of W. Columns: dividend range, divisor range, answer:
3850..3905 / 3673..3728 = 0.89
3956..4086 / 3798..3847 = 1.66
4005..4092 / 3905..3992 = 1.63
